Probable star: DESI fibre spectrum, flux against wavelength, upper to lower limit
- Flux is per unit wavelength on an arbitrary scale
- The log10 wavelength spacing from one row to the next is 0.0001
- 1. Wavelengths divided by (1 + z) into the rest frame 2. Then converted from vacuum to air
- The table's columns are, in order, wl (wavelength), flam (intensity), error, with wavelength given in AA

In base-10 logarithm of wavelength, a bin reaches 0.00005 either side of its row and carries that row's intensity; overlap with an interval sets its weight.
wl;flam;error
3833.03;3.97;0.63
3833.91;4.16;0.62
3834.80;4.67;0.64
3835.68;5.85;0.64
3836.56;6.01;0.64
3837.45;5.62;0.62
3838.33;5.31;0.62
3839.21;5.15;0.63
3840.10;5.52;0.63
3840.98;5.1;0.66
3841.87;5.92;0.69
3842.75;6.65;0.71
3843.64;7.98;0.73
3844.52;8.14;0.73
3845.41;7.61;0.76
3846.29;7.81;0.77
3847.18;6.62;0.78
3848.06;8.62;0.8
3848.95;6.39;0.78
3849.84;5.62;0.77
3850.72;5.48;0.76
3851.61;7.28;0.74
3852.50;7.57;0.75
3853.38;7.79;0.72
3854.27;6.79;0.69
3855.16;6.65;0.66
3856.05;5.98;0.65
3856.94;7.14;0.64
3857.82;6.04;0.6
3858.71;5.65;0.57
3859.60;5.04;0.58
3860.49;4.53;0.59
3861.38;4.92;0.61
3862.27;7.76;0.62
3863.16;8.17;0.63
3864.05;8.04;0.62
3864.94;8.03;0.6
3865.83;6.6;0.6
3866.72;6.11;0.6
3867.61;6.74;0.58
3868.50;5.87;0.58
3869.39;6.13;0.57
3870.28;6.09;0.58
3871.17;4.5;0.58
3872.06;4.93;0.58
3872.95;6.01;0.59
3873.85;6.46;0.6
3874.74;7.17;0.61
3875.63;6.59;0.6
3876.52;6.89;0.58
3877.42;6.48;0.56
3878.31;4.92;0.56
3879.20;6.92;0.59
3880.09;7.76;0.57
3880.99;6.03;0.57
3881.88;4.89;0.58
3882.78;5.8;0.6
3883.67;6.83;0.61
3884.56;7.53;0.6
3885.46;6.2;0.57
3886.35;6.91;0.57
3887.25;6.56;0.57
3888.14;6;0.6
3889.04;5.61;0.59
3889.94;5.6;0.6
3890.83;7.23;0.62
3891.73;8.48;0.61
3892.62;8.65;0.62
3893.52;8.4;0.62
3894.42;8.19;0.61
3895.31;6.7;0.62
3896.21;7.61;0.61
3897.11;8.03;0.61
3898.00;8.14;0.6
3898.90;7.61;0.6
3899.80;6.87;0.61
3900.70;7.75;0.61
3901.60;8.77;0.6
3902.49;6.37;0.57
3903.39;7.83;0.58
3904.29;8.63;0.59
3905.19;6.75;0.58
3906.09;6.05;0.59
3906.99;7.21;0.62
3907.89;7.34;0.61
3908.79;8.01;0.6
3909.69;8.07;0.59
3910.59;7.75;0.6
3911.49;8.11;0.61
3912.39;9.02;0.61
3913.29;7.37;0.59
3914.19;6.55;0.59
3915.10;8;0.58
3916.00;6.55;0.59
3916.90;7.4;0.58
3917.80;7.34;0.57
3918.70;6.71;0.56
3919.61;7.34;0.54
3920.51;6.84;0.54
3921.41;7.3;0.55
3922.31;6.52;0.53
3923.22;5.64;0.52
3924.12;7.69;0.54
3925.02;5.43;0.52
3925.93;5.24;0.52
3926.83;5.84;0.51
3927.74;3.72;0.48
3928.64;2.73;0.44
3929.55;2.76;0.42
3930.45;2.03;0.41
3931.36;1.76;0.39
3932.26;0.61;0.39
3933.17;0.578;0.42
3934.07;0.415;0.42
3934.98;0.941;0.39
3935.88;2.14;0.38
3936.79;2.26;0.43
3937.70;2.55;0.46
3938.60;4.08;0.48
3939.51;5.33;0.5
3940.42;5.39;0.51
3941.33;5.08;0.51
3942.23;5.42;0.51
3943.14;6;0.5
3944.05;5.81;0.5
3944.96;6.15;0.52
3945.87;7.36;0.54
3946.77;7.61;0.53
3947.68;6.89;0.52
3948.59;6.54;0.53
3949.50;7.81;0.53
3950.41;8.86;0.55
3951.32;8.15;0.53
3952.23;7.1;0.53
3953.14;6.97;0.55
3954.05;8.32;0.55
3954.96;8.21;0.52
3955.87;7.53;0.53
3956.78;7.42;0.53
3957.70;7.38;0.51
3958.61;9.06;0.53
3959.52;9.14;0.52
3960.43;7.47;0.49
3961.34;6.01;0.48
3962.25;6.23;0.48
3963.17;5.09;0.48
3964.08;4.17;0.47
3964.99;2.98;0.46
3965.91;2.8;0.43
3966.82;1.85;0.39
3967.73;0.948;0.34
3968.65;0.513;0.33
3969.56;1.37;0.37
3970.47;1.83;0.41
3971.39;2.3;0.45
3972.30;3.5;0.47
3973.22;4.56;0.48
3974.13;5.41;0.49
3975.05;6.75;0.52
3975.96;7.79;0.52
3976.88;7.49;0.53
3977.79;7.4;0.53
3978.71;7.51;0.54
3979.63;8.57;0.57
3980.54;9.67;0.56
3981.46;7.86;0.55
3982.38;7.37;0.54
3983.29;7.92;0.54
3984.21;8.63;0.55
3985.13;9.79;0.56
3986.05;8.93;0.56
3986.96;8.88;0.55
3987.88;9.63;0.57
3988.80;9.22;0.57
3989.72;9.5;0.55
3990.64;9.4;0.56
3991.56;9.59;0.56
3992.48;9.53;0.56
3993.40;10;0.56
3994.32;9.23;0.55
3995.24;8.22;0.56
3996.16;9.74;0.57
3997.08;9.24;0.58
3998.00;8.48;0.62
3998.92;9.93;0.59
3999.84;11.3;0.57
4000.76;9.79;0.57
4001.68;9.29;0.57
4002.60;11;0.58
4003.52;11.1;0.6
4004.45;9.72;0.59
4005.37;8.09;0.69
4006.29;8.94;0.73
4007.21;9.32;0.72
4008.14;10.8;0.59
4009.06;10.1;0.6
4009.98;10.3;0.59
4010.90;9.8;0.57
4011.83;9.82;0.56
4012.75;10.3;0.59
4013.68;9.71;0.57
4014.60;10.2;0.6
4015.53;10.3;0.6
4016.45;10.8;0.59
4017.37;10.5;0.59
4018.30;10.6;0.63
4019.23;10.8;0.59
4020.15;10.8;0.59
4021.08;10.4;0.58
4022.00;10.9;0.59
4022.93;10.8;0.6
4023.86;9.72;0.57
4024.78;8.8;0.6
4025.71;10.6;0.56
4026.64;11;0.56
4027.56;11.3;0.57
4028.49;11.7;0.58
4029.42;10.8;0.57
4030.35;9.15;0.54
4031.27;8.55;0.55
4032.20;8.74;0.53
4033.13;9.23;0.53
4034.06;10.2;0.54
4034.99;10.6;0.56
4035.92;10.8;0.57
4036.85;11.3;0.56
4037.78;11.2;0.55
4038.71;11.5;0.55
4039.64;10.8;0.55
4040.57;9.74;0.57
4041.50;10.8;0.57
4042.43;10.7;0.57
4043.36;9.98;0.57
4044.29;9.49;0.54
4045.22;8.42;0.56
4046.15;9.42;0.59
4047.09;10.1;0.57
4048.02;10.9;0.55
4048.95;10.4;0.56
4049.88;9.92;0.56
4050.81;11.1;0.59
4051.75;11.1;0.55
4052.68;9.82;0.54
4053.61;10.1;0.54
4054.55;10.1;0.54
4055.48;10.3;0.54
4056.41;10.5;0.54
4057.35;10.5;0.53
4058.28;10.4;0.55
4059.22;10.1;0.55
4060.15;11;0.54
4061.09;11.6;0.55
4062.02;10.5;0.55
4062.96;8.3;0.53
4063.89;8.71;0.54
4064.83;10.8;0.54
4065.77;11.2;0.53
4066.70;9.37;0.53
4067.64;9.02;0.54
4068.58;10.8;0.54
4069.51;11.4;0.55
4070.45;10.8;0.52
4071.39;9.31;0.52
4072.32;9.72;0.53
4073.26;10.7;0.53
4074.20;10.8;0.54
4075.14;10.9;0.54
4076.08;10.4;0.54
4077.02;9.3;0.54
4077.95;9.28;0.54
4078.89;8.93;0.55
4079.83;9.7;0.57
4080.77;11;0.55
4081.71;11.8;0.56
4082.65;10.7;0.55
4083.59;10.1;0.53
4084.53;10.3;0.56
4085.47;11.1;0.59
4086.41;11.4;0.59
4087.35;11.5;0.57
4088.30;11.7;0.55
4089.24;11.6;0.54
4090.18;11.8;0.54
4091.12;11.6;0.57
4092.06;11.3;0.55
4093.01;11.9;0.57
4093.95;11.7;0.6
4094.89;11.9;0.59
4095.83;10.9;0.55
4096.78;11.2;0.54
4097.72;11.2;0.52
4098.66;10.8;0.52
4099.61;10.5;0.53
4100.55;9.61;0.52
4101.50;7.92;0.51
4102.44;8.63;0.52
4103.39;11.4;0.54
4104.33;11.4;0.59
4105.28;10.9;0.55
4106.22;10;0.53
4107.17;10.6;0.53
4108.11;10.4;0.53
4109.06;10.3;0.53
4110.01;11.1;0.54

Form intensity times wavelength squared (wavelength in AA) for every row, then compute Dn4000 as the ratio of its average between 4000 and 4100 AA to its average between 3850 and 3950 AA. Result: 1.81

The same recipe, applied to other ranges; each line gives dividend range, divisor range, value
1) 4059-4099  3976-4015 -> 1.19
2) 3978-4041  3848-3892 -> 1.64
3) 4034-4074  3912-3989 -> 1.86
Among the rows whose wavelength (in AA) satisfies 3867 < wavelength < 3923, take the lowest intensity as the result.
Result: 4.5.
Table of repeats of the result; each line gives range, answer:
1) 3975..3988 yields 6.75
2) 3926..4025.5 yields 0.415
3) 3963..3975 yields 0.513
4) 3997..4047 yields 8.09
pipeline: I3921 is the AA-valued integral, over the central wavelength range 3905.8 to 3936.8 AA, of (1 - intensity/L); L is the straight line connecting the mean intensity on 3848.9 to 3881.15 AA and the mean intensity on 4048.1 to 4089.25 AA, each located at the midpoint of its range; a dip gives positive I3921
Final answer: 8.3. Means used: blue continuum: 6.41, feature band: 5.44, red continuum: 10.4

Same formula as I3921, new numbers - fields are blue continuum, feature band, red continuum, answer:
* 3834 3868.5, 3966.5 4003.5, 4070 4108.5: 5.5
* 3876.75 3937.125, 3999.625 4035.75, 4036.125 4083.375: -3.9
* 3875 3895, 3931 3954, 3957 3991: 5.4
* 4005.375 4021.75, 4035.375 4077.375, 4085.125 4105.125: 1.1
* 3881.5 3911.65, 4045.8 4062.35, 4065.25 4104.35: -0.6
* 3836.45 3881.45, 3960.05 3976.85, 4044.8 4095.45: 8.8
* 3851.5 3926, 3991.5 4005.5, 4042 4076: -1.0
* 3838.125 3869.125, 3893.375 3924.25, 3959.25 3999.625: -3.2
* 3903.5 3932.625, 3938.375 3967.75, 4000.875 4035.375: 4.8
